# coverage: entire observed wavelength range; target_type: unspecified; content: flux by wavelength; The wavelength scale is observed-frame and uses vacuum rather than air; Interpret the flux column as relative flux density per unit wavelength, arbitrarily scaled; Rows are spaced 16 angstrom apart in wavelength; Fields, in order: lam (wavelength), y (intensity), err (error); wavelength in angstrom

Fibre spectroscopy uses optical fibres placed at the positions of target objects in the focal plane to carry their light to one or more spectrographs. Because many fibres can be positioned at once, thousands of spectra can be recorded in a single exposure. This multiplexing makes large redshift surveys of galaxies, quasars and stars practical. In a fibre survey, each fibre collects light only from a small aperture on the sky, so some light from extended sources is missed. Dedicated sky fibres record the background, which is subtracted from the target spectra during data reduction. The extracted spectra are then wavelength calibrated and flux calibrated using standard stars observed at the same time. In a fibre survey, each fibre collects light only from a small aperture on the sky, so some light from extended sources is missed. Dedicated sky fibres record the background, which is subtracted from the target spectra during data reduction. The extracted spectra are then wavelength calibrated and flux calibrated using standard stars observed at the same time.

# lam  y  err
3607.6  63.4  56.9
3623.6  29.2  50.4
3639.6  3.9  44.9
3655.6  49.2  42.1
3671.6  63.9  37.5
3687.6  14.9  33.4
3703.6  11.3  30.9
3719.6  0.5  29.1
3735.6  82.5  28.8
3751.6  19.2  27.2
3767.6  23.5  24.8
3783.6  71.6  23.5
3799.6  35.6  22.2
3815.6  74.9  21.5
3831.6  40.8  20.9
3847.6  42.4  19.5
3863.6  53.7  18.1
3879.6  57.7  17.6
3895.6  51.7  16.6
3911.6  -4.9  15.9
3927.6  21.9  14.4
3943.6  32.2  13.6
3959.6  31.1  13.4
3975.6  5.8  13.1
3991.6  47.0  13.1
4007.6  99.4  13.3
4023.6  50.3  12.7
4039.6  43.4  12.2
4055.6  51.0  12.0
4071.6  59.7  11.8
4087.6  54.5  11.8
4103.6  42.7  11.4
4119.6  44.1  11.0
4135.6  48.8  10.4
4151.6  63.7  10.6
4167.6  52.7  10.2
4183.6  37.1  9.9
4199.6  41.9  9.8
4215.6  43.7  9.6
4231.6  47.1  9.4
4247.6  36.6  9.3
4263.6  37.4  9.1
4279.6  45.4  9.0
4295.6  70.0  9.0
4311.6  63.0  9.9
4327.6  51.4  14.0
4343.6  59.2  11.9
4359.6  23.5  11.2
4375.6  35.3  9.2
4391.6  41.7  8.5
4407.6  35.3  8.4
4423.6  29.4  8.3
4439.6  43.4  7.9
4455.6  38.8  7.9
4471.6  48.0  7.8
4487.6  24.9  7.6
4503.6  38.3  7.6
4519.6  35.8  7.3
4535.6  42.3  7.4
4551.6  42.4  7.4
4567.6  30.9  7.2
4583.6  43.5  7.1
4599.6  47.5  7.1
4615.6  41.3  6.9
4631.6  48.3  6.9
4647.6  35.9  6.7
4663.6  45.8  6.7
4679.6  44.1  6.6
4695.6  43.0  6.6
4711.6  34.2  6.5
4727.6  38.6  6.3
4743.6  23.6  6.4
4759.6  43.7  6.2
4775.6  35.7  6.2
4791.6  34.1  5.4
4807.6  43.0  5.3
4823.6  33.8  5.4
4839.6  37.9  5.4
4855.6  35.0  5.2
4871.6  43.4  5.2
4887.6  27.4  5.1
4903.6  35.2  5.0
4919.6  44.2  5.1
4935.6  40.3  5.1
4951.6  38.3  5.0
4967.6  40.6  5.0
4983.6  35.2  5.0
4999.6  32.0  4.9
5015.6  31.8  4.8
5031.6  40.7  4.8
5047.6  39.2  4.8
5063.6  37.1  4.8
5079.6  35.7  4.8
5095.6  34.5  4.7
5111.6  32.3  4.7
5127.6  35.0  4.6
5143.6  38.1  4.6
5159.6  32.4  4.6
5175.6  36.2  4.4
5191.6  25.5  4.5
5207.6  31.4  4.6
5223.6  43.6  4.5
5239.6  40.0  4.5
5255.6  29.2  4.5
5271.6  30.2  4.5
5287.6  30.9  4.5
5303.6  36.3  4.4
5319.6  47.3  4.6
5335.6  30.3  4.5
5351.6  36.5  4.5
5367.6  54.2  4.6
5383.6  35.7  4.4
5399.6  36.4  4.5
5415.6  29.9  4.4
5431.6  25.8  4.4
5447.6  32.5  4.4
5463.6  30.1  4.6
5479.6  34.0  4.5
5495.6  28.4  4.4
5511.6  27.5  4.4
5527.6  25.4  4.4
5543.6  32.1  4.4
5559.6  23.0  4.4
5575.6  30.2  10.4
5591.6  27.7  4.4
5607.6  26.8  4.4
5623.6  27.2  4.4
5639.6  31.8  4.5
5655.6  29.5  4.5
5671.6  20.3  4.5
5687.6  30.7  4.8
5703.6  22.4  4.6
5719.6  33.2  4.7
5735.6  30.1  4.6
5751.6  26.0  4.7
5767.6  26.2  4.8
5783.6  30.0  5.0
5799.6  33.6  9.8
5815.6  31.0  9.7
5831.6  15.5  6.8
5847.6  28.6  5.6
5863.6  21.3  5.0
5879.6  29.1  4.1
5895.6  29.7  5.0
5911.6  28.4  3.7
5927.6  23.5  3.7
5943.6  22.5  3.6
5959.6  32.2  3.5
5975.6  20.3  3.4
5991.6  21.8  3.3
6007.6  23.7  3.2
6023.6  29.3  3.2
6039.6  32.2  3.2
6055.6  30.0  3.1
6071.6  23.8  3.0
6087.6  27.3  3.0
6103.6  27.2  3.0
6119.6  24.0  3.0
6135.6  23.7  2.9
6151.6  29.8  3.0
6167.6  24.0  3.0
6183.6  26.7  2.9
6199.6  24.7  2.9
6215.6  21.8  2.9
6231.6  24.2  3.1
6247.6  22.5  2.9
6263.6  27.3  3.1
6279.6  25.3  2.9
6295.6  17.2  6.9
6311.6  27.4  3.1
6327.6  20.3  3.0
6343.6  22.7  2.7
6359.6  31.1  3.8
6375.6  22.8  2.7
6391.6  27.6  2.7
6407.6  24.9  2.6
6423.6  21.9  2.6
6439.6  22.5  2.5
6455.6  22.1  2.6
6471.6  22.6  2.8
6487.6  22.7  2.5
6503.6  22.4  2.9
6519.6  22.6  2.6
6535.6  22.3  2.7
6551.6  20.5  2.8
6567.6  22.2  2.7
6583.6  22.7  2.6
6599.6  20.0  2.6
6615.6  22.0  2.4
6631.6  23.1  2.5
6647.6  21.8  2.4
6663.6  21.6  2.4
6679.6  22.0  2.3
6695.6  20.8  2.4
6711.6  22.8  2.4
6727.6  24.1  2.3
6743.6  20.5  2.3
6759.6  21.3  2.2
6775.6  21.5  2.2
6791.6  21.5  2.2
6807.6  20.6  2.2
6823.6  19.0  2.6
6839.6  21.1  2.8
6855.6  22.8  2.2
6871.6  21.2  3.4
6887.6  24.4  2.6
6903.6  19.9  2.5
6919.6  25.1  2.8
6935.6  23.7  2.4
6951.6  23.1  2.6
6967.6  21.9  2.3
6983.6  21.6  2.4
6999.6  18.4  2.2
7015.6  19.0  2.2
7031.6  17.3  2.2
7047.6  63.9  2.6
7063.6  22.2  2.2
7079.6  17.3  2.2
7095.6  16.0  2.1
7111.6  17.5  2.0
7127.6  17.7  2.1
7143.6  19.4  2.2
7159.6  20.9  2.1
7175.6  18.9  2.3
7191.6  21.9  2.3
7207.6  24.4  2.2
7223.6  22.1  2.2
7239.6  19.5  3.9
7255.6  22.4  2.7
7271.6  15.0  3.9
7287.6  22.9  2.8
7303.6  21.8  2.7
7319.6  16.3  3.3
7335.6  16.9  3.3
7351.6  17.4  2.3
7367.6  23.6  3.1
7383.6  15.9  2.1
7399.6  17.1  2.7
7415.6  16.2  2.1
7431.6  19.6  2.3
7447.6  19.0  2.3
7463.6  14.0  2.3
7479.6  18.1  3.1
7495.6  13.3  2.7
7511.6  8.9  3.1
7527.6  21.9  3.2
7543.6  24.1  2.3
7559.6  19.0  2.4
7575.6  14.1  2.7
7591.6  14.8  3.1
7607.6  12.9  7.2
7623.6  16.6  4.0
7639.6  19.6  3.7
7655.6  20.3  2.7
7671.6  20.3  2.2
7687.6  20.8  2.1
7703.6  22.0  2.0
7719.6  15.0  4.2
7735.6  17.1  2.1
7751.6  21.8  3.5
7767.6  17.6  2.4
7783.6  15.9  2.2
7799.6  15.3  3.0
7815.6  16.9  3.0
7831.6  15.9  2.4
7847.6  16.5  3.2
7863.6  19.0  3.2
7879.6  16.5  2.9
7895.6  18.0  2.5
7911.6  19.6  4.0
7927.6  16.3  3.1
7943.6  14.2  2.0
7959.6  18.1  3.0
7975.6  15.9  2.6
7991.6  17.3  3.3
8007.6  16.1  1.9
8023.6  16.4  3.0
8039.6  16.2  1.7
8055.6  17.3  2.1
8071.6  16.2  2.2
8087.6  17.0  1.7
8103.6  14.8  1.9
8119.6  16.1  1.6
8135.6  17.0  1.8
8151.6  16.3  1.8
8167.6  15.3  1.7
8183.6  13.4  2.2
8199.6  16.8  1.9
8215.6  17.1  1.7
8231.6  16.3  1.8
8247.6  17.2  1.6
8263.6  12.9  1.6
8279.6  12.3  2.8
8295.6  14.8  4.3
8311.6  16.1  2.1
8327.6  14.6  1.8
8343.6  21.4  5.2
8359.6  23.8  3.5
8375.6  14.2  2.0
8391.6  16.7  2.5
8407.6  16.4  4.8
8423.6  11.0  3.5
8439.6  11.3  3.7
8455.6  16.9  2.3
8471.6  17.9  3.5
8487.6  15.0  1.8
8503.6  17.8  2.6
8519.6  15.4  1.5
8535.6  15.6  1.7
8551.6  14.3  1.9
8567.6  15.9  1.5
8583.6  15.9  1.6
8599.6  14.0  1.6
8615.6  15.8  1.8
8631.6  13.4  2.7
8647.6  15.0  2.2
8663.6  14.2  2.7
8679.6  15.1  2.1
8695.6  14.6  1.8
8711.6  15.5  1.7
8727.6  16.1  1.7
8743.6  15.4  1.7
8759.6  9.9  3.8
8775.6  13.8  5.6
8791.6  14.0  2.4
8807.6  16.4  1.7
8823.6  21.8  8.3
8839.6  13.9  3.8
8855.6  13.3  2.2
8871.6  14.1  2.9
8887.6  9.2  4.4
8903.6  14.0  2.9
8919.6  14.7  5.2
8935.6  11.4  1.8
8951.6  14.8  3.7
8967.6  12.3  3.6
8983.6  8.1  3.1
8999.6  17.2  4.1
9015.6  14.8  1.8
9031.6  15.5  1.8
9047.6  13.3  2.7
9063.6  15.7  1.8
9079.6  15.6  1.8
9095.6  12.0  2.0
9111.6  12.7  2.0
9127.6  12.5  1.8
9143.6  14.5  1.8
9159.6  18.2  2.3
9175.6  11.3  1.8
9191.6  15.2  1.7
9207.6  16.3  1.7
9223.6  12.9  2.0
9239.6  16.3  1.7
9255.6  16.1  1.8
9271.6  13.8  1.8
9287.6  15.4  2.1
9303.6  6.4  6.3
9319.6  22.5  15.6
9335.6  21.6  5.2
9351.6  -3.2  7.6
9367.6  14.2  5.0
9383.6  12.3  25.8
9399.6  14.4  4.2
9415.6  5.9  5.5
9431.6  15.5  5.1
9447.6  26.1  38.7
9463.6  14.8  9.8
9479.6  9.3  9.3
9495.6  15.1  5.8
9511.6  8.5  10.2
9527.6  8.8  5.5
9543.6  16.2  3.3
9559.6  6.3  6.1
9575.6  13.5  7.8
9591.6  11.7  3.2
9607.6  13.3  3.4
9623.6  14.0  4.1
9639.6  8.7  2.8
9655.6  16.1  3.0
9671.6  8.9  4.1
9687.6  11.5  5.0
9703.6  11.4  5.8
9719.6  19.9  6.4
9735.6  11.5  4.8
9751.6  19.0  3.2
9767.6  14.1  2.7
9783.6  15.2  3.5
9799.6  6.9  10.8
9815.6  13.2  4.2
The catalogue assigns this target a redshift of 0.073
